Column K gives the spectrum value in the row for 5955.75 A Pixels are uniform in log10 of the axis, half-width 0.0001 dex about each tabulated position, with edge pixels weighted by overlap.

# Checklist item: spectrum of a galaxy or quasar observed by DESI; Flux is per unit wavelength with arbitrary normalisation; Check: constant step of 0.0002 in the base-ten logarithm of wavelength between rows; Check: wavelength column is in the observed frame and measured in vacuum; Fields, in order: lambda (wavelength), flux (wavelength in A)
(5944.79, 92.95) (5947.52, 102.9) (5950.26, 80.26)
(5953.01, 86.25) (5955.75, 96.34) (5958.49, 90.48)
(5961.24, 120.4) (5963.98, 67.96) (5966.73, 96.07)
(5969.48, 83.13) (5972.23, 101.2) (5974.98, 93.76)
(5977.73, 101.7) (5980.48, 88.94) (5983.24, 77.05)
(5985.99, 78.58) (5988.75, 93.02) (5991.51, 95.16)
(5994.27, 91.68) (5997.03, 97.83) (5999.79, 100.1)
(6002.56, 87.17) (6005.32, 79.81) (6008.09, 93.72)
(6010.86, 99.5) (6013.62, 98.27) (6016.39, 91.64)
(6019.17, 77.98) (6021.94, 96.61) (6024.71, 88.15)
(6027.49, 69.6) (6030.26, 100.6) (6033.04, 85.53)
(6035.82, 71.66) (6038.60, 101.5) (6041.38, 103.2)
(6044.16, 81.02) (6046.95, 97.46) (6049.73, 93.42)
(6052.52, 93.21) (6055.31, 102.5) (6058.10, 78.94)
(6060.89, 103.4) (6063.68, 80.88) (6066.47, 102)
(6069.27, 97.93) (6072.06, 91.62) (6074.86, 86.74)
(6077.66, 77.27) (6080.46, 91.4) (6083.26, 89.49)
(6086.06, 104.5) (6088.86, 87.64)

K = 96.34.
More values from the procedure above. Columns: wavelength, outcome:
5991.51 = 95.16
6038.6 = 101.5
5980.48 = 88.94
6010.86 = 99.5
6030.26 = 100.6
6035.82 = 71.66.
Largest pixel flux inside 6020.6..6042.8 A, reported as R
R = 103.2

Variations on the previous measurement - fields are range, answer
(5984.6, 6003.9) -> 100.1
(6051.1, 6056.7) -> 102.5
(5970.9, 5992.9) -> 101.7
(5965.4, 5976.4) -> 101.2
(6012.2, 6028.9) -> 98.27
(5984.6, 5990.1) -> 93.02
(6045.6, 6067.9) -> 103.4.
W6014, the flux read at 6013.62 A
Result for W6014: 98.27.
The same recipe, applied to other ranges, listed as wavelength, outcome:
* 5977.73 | 101.7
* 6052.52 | 93.21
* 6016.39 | 91.64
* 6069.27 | 97.93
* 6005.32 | 79.81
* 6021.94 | 96.61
